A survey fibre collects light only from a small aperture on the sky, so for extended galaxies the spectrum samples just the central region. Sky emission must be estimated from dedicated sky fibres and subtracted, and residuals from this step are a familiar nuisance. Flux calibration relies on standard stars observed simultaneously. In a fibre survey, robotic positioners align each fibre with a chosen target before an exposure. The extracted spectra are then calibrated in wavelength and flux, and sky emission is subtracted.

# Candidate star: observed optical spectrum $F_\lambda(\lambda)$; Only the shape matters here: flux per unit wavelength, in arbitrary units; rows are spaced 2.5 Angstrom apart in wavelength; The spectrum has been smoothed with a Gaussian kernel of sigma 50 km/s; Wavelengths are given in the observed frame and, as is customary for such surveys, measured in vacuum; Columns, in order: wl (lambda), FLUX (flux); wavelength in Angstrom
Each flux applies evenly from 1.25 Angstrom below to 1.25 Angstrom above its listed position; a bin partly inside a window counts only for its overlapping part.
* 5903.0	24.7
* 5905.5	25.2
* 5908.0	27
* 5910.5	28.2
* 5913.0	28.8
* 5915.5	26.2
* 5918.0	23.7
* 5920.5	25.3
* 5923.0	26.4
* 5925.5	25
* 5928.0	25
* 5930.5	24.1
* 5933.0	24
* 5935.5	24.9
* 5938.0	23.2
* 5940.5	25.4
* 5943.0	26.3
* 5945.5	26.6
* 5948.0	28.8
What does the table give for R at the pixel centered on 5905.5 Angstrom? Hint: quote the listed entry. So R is 25.2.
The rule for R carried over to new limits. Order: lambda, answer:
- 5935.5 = 24.9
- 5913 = 28.8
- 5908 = 27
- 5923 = 26.4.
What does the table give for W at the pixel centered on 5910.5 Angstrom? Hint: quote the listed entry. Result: 28.2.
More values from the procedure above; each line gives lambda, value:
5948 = 28.8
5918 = 23.7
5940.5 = 25.4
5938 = 23.2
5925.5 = 25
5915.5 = 26.2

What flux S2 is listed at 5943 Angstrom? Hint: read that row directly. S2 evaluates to 26.3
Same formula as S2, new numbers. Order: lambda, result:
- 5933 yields 24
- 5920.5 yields 25.3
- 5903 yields 24.7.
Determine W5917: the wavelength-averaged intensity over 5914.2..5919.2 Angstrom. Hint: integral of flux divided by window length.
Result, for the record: 25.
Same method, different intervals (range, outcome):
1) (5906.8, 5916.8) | 27.5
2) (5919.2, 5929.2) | 25.4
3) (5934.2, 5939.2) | 24.1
